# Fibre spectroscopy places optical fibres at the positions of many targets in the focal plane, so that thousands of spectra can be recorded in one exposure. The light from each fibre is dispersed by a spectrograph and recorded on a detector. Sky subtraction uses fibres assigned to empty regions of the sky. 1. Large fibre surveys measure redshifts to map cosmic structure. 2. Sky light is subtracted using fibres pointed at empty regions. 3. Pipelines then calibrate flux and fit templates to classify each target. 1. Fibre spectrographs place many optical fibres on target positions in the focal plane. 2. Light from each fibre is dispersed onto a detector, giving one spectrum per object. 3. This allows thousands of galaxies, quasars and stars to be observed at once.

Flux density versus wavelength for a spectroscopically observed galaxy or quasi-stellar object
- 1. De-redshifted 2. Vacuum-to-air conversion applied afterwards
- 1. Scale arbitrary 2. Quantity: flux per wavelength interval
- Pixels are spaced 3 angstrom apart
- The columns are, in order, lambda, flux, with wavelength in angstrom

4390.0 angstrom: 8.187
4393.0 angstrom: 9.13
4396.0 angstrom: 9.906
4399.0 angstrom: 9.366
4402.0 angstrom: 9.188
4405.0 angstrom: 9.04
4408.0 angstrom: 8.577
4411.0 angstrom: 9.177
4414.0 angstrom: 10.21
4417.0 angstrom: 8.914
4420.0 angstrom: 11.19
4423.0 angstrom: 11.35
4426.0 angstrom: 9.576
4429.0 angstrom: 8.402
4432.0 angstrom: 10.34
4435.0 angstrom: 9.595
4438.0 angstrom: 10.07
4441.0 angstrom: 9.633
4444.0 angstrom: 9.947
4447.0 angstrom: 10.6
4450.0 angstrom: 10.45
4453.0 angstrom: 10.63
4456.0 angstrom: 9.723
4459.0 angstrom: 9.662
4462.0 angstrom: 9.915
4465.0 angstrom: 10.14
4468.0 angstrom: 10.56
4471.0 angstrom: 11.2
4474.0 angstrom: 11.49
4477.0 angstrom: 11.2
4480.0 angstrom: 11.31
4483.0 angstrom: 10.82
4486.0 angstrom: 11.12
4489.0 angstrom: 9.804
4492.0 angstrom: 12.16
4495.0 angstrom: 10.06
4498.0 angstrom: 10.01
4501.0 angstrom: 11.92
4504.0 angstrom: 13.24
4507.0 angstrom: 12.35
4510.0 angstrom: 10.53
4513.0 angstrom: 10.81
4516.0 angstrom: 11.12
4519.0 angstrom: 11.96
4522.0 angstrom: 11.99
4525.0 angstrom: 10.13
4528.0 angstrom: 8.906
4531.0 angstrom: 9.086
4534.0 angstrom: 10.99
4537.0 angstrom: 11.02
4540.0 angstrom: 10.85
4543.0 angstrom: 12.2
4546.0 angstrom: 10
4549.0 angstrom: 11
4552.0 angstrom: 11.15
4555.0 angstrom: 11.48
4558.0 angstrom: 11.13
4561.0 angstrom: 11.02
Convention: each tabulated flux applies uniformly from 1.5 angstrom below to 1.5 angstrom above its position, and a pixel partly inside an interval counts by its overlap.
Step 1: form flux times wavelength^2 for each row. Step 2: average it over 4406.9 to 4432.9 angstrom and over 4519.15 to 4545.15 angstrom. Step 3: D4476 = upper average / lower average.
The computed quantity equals 1.2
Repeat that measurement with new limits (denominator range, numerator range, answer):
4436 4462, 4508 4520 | 1.14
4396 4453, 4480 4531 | 1.17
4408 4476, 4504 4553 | 1.13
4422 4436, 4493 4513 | 1.19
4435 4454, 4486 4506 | 1.13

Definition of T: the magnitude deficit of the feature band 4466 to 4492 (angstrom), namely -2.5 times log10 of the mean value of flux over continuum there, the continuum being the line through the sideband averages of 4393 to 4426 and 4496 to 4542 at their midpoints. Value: -0.049 mag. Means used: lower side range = 9.66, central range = 11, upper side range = 11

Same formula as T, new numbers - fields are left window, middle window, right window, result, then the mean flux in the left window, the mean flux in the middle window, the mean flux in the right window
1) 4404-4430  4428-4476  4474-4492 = 0.02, 9.64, 10.2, 11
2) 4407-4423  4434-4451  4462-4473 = 0.02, 9.81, 10.1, 10.6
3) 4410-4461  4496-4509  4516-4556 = -0.12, 9.98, 11.8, 10.8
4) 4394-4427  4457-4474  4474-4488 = 0.04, 9.67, 10.4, 11.1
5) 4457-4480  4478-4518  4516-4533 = -0.06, 10.6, 11.2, 10.5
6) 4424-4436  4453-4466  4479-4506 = 0.04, 9.55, 9.94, 11.2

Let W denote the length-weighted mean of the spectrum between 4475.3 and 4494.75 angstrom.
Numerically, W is 11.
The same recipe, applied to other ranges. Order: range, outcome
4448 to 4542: 10.8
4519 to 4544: 10.7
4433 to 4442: 9.81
